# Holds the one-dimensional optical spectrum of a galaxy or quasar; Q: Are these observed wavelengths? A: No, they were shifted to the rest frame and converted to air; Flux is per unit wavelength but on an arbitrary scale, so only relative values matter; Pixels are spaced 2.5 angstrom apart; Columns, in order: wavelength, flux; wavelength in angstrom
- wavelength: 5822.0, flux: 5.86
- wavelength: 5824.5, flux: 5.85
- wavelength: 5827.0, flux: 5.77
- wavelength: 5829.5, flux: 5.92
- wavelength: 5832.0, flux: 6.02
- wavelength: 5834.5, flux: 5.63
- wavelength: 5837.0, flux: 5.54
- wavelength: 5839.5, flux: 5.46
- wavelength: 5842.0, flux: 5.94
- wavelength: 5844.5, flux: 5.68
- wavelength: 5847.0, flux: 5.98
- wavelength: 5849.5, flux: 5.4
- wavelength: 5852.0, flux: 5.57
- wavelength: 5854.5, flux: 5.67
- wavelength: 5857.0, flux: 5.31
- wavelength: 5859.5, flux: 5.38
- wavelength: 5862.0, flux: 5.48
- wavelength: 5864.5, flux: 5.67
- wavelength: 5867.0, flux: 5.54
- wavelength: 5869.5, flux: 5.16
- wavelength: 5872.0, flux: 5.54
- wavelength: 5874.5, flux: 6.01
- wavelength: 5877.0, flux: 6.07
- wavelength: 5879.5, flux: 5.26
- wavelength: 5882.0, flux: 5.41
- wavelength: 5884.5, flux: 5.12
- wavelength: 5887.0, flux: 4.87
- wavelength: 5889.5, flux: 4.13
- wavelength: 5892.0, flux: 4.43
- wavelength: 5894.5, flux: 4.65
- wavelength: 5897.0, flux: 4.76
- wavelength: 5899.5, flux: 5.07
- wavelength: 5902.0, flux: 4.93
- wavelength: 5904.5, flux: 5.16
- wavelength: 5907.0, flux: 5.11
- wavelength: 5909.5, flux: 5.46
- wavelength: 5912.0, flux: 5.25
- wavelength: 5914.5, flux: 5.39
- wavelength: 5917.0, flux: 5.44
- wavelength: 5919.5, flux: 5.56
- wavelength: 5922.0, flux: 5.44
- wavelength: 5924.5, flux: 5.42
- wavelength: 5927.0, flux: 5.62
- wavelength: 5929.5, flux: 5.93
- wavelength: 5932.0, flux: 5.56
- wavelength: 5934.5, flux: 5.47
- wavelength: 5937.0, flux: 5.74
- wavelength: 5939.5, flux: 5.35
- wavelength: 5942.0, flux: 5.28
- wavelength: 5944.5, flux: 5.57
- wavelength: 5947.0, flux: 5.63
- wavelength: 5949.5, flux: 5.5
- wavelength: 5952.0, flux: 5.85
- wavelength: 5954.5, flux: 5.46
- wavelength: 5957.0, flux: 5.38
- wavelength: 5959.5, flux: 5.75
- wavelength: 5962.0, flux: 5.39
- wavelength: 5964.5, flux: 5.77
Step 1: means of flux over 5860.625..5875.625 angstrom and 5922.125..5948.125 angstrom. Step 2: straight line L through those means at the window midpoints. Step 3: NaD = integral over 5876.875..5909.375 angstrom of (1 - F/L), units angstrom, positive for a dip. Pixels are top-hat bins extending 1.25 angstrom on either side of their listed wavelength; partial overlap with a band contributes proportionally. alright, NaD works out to 3.4 angstrom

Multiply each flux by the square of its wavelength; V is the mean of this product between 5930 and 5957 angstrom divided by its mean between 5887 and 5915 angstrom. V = 1.14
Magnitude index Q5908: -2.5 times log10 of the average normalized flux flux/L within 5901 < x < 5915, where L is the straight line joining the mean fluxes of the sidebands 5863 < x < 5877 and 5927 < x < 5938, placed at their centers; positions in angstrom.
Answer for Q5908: 0.09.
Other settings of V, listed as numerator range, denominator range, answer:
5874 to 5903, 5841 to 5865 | 0.91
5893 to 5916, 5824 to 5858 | 0.91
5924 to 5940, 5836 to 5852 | 1.02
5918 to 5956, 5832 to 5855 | 1.01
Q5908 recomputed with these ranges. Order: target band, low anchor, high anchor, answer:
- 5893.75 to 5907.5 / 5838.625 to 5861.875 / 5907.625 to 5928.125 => 0.11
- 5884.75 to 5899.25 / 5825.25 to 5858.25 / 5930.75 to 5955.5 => 0.21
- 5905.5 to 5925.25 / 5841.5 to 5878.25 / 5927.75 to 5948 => 0.04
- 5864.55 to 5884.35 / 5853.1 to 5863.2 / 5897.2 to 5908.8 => -0.05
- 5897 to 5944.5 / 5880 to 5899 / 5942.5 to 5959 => -0.04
